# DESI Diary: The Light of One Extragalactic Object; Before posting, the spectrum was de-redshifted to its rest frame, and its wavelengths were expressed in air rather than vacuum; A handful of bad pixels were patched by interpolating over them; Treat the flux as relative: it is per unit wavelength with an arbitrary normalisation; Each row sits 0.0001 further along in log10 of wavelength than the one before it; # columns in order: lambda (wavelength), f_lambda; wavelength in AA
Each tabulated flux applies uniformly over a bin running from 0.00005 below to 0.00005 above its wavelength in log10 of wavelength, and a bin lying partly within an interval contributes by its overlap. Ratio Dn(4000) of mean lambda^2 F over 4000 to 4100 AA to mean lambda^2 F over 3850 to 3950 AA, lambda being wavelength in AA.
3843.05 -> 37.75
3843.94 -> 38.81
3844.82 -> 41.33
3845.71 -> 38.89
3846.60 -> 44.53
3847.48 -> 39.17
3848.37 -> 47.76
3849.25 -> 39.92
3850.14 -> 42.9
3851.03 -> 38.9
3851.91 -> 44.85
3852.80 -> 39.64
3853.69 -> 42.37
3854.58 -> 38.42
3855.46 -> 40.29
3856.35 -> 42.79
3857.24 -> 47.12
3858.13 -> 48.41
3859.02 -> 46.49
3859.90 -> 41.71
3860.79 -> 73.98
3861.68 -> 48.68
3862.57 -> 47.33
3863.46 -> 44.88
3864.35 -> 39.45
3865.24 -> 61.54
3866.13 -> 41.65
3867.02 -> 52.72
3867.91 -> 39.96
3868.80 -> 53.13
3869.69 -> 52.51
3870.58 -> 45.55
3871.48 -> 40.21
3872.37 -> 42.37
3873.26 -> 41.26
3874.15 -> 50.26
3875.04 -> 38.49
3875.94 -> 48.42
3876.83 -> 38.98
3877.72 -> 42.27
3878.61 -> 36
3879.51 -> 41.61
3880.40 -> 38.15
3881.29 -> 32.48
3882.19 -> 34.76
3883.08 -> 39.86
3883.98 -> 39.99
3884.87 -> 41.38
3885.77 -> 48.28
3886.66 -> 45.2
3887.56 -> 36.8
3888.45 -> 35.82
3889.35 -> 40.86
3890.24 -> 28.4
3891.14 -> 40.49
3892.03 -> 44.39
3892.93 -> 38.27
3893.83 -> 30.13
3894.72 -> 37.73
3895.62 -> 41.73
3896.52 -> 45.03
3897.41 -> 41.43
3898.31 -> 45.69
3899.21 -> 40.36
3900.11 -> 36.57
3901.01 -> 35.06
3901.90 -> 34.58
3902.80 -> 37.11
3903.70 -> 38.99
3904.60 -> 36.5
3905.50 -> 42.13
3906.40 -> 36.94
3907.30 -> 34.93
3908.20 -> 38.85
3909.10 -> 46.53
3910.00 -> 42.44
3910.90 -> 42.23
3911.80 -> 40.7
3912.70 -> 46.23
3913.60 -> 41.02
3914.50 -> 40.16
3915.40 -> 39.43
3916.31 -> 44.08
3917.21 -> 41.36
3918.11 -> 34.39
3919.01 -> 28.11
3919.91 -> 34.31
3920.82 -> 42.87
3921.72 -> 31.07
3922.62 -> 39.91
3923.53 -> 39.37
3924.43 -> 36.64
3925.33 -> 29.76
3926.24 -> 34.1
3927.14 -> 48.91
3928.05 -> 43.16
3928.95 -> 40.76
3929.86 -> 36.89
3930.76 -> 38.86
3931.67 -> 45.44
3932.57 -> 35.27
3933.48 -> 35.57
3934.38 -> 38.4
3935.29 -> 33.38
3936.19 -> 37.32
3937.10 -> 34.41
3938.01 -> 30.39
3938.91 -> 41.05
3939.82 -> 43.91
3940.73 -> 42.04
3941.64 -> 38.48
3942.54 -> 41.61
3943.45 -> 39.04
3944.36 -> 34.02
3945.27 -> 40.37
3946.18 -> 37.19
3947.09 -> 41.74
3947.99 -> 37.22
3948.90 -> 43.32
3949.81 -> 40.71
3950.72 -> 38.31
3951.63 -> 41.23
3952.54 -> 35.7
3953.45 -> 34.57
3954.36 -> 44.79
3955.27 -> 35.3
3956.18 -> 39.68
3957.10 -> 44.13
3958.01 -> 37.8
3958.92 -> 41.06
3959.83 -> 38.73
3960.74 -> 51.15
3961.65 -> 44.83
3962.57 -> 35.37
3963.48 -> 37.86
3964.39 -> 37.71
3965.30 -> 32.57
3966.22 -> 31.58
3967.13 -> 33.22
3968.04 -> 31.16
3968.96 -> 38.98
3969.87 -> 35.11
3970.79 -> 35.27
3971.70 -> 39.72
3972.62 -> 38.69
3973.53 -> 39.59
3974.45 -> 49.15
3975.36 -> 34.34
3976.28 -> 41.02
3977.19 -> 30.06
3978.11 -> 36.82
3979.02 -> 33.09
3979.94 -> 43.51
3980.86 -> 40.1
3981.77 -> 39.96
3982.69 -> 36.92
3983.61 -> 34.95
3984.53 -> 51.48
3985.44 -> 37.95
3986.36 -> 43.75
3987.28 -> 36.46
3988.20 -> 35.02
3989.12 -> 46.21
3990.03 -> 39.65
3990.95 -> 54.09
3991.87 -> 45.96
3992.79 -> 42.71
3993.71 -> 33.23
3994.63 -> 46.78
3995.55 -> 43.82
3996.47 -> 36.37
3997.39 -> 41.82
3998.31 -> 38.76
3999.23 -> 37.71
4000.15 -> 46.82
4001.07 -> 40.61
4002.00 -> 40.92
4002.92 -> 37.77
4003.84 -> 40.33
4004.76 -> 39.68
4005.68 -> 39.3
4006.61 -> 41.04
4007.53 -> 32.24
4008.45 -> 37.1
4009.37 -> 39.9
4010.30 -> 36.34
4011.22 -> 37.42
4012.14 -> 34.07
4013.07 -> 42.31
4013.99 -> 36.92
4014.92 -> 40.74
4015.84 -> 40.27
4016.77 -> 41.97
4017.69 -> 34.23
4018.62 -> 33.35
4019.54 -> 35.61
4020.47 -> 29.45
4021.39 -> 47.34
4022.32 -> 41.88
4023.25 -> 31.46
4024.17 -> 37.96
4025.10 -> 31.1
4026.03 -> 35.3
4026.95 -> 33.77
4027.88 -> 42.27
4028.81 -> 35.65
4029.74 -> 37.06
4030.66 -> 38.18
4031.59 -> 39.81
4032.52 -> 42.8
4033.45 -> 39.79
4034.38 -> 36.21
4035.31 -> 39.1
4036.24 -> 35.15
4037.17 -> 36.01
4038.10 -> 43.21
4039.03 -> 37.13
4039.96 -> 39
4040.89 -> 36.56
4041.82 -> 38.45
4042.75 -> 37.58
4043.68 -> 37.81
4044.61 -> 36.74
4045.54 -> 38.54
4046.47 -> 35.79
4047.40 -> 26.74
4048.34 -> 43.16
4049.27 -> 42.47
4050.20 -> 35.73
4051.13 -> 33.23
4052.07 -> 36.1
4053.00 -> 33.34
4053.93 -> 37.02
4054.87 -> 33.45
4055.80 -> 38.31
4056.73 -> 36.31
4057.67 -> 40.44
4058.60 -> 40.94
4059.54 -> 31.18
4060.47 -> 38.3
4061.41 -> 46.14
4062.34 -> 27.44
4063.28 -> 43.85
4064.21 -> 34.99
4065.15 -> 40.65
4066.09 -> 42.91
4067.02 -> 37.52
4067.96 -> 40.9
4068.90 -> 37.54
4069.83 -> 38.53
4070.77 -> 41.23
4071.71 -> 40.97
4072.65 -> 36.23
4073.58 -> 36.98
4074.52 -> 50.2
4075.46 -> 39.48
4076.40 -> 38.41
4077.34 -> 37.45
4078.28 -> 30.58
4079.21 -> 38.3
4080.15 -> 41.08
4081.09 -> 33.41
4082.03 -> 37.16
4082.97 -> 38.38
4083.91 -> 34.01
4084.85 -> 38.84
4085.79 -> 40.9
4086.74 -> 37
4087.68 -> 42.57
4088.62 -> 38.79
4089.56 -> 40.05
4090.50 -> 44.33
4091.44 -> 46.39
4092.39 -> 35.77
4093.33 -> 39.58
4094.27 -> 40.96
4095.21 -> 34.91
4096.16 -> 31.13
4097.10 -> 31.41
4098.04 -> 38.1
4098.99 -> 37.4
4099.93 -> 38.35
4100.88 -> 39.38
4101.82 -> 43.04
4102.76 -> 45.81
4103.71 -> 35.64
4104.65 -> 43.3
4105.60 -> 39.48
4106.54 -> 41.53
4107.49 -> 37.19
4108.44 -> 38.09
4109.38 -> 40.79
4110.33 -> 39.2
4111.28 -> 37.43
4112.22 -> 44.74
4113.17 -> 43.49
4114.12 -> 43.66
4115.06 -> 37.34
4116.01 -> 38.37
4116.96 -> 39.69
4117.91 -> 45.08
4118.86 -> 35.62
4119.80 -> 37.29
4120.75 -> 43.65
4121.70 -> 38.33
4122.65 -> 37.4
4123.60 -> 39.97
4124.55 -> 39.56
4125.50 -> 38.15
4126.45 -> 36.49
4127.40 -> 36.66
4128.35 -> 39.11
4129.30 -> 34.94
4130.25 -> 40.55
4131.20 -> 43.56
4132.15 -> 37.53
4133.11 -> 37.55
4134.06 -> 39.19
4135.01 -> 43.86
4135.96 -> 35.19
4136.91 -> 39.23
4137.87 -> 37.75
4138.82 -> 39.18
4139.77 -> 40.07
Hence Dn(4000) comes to 1.0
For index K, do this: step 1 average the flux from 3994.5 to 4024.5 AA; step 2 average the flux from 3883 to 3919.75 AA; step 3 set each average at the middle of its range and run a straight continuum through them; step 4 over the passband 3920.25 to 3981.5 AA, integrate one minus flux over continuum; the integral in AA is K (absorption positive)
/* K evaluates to 1.1 AA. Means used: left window 39.5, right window 38.8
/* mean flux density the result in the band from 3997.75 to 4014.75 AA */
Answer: 38.9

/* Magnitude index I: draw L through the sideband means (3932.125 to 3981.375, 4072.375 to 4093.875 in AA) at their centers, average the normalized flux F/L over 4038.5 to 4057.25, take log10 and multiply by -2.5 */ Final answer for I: 0.06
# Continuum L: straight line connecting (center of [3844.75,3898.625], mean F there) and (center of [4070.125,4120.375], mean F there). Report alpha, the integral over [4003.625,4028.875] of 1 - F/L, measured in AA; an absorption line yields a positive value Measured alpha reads 1.9 AA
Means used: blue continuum 42.8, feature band 37.5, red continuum 39.2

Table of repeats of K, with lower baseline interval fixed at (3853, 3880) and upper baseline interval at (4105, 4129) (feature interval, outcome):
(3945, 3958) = 1.19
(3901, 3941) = 5.11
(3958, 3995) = 3.05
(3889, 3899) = 1.21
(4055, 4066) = 0.75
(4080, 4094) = 0.36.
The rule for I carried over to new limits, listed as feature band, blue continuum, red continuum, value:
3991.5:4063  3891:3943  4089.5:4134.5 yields 0.03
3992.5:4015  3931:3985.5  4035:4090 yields -0.03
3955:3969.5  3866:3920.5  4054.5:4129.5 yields 0.05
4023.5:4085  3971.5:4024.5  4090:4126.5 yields 0.05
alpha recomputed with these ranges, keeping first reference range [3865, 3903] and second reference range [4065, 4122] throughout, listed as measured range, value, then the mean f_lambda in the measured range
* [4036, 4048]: 0.9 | 36.9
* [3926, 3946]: 1.0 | 38.8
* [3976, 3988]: 0.5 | 38.8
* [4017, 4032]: 1.3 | 36.6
